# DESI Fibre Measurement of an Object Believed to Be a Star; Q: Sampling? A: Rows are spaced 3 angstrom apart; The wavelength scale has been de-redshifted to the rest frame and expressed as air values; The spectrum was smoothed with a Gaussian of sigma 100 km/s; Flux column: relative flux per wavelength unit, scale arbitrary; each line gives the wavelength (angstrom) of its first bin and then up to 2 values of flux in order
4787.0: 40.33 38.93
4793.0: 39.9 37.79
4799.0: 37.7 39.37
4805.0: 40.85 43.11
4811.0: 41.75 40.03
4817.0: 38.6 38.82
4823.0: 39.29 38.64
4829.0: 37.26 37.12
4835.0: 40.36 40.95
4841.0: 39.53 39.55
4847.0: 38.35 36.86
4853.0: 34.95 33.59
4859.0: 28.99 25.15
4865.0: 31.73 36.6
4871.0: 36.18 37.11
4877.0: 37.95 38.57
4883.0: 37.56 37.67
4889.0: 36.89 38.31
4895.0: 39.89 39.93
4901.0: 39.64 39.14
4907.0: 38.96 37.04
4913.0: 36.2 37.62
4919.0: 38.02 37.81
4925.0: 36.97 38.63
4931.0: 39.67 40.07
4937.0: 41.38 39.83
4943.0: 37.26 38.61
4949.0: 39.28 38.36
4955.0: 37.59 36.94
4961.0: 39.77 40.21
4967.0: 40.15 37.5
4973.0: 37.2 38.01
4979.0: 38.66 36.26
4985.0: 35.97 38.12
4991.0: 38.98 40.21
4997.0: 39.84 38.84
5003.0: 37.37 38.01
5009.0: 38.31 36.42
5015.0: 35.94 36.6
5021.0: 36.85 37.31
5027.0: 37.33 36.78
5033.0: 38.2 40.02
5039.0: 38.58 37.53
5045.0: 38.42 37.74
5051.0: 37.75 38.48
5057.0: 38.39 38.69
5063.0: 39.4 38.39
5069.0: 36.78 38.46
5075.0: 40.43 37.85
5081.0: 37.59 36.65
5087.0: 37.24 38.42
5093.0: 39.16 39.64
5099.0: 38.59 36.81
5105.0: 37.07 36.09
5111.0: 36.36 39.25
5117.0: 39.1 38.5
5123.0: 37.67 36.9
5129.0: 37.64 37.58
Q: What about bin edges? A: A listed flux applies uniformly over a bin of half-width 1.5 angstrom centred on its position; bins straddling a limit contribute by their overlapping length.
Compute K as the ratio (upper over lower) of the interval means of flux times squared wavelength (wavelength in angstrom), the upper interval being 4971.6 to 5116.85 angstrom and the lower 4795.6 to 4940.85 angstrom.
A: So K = 1.1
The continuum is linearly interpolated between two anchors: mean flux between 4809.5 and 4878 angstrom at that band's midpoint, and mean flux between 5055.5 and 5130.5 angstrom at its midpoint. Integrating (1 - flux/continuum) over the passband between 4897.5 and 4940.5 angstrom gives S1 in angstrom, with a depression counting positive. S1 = -1.6 angstrom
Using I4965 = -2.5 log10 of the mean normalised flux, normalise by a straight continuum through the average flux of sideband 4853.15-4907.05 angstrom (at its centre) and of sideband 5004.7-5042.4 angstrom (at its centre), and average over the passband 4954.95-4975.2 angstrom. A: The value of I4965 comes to -0.04 mag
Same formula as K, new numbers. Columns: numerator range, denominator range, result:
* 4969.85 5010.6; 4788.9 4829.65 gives 1.04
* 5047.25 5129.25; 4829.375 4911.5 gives 1.12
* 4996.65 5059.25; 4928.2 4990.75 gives 1.01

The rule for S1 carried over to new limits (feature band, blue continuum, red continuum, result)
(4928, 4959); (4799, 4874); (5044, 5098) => -0.9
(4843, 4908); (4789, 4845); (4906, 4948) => 4.0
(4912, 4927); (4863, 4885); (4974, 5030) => -0.2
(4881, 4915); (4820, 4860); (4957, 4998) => -0.4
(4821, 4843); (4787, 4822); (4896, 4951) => 0.3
